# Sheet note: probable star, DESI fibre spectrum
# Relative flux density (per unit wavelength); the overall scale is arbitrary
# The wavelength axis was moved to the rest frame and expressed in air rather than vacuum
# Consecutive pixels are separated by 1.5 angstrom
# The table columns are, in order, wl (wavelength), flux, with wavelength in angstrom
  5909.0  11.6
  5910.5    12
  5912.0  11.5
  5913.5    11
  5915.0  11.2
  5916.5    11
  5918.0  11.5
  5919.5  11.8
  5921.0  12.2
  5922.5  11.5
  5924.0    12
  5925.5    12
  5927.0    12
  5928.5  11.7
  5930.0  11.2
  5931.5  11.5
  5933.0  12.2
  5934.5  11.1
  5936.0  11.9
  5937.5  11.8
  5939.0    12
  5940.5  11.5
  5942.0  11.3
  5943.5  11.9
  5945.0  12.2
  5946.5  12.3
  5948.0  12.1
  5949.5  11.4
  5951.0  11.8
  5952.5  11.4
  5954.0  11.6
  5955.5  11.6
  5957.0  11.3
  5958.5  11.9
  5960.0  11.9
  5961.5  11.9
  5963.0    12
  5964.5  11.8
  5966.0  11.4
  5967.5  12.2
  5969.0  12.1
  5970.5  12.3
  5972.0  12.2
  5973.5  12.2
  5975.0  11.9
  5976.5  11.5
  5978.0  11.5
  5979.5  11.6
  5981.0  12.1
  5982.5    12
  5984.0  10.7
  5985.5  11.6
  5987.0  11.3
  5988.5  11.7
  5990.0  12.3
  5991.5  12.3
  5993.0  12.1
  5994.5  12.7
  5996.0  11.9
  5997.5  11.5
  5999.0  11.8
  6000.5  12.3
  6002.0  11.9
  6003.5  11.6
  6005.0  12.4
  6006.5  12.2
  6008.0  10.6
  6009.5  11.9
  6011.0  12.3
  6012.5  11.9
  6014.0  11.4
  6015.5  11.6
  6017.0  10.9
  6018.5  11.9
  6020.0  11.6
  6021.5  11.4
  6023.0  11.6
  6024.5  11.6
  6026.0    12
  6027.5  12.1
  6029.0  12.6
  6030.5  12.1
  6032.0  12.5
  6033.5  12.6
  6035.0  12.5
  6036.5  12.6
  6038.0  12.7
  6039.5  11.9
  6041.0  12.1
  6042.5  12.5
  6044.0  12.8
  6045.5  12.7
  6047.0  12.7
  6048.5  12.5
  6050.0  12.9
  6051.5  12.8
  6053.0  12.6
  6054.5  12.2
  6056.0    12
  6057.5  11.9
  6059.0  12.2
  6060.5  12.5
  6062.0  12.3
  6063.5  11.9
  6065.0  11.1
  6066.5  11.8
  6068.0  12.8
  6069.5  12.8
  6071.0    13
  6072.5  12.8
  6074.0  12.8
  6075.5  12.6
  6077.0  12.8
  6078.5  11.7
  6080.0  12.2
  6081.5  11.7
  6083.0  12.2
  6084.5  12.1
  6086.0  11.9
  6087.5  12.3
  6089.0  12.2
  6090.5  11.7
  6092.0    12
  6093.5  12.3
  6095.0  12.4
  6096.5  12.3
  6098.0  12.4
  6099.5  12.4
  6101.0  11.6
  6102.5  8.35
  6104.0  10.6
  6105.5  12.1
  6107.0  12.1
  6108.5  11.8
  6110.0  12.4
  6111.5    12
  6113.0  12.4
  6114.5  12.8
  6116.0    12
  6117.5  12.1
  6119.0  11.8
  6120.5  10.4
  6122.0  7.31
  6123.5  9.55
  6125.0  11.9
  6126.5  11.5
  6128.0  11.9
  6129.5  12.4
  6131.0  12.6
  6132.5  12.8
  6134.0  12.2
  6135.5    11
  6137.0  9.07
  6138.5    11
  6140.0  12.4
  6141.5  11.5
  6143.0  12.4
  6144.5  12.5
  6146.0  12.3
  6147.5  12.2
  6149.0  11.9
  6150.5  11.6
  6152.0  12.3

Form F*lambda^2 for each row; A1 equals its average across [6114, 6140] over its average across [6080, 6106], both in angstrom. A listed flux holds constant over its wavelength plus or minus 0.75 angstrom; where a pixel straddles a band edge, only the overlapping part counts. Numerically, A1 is 1.0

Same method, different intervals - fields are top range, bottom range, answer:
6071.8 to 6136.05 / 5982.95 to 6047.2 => 1.02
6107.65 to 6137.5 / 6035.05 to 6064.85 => 0.95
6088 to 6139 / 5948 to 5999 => 1.03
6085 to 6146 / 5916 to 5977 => 1.05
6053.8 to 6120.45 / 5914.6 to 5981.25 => 1.07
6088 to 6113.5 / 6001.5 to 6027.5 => 1.04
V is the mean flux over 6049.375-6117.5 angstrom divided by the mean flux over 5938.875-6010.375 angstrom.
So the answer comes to 1.03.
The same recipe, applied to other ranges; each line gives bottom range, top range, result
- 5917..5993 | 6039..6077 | 1.05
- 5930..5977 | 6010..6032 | 1.00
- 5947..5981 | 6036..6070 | 1.05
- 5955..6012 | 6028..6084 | 1.04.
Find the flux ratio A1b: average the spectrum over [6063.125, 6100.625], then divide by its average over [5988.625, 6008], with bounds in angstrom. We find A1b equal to 1.02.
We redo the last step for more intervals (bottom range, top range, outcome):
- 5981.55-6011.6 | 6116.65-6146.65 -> 0.96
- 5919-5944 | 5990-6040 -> 1.02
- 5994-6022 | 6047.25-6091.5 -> 1.04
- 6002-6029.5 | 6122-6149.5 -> 0.99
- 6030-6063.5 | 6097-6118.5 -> 0.95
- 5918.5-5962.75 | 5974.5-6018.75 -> 1.00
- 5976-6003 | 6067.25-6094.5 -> 1.04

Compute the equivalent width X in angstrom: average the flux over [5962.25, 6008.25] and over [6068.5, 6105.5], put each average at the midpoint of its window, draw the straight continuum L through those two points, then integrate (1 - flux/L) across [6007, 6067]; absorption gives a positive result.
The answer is -0.7 angstrom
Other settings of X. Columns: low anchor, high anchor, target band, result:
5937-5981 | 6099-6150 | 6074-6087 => -0.62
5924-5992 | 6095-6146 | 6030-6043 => -0.78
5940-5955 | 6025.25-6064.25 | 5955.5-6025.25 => 1.36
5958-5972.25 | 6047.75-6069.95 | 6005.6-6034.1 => 0.75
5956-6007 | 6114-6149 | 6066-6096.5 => -1.70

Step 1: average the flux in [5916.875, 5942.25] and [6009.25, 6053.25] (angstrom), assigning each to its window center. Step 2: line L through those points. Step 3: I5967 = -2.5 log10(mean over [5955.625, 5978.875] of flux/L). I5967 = 0.00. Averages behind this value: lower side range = 11.7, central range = 11.9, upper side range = 12.2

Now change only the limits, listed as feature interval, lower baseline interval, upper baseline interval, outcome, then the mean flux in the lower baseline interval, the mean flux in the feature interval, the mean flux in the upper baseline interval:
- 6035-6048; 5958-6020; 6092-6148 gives -0.07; 11.8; 12.5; 11.6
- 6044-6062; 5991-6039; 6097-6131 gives -0.06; 12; 12.5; 11.5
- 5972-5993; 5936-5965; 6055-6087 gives 0.01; 11.8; 11.8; 12.2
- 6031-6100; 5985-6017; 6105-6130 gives -0.06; 11.9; 12.3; 11.5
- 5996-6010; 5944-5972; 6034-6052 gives 0.04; 11.9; 11.8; 12.6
